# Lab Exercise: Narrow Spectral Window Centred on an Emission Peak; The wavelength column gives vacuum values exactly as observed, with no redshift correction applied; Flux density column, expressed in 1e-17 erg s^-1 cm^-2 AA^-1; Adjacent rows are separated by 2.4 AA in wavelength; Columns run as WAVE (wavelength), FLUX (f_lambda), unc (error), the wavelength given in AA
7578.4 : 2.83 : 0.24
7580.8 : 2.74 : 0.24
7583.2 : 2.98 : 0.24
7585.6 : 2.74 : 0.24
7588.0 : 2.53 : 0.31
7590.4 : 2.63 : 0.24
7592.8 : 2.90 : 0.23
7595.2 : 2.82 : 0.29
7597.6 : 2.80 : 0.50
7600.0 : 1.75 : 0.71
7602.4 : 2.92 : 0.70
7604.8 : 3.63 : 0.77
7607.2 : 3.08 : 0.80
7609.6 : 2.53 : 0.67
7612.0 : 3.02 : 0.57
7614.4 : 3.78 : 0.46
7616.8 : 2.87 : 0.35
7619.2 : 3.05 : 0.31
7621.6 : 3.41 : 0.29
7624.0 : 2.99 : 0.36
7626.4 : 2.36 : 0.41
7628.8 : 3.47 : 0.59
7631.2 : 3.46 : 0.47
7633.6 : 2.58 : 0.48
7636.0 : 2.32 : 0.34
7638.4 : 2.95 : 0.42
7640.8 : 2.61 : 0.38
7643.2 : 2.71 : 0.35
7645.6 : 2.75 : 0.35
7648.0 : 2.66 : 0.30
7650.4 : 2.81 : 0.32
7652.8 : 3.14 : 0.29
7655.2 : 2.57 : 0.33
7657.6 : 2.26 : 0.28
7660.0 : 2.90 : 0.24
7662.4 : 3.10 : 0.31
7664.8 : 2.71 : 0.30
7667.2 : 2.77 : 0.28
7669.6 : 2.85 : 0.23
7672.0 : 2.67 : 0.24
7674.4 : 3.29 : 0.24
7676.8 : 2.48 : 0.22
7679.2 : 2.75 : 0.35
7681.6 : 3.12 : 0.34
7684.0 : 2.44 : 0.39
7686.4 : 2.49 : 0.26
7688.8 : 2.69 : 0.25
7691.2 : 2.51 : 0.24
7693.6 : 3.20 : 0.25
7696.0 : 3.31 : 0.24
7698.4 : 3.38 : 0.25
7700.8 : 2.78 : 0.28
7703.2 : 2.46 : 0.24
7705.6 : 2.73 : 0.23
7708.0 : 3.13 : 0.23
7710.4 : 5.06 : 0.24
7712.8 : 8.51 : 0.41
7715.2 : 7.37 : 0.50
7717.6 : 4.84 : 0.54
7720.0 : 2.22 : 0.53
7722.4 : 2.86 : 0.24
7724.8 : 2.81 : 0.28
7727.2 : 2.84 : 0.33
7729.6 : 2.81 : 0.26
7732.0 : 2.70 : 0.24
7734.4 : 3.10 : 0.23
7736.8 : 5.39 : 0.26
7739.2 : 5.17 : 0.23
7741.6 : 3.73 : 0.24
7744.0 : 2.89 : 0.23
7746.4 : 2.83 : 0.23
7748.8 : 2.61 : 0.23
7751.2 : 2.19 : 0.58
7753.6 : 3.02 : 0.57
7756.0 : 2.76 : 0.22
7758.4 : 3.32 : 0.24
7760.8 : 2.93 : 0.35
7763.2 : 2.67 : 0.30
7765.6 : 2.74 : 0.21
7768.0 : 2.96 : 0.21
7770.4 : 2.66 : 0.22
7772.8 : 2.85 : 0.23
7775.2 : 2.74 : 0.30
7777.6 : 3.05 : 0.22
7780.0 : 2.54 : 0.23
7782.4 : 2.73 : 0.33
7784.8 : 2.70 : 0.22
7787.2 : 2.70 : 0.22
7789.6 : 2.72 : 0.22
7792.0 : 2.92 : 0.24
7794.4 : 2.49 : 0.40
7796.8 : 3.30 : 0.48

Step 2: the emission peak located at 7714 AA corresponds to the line Halpha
